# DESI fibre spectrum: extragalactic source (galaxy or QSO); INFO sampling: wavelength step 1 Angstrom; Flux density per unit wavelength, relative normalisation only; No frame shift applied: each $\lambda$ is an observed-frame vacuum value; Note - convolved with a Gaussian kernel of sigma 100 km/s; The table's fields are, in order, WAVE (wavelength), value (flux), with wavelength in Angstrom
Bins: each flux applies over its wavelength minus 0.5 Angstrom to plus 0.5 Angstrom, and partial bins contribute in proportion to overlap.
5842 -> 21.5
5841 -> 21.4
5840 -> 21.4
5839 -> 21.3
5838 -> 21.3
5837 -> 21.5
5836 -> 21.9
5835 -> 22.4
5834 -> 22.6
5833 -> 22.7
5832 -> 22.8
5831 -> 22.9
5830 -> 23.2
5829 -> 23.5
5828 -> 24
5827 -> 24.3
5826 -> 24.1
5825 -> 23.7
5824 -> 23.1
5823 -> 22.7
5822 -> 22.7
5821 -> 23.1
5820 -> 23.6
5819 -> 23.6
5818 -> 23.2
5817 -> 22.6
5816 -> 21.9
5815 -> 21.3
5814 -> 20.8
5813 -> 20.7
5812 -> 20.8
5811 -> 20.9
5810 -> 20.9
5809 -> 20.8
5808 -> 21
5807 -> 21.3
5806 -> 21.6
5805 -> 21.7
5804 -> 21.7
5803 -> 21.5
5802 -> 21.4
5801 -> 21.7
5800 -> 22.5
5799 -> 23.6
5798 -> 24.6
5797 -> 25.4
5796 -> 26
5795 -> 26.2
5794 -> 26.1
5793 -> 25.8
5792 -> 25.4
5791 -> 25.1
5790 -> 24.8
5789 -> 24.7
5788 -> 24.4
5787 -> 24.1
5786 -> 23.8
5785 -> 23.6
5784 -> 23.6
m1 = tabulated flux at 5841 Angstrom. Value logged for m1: 21.4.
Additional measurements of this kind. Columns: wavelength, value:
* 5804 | 21.7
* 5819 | 23.6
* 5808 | 21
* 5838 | 21.3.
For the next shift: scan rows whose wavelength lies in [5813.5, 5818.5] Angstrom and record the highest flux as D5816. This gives 23.2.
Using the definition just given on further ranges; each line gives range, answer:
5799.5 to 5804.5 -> 22.5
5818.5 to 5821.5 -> 23.6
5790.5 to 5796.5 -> 26.2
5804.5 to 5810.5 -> 21.7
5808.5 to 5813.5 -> 20.9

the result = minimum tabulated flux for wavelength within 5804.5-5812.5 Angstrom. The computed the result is 20.8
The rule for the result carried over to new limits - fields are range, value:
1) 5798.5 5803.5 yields 21.4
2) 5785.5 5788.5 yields 23.8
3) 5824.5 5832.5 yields 22.8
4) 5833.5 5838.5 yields 21.3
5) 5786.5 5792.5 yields 24.1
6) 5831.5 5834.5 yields 22.6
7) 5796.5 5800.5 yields 22.5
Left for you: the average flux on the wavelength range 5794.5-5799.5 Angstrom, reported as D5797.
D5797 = 25.2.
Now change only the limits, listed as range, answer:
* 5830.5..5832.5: 22.9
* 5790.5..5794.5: 25.6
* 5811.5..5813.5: 20.8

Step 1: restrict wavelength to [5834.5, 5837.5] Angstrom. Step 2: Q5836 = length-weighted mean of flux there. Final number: 21.9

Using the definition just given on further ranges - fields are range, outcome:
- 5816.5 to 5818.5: 22.9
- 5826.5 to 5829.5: 23.9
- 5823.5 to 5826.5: 23.6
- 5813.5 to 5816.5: 21.3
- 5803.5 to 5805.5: 21.7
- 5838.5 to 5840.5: 21.4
